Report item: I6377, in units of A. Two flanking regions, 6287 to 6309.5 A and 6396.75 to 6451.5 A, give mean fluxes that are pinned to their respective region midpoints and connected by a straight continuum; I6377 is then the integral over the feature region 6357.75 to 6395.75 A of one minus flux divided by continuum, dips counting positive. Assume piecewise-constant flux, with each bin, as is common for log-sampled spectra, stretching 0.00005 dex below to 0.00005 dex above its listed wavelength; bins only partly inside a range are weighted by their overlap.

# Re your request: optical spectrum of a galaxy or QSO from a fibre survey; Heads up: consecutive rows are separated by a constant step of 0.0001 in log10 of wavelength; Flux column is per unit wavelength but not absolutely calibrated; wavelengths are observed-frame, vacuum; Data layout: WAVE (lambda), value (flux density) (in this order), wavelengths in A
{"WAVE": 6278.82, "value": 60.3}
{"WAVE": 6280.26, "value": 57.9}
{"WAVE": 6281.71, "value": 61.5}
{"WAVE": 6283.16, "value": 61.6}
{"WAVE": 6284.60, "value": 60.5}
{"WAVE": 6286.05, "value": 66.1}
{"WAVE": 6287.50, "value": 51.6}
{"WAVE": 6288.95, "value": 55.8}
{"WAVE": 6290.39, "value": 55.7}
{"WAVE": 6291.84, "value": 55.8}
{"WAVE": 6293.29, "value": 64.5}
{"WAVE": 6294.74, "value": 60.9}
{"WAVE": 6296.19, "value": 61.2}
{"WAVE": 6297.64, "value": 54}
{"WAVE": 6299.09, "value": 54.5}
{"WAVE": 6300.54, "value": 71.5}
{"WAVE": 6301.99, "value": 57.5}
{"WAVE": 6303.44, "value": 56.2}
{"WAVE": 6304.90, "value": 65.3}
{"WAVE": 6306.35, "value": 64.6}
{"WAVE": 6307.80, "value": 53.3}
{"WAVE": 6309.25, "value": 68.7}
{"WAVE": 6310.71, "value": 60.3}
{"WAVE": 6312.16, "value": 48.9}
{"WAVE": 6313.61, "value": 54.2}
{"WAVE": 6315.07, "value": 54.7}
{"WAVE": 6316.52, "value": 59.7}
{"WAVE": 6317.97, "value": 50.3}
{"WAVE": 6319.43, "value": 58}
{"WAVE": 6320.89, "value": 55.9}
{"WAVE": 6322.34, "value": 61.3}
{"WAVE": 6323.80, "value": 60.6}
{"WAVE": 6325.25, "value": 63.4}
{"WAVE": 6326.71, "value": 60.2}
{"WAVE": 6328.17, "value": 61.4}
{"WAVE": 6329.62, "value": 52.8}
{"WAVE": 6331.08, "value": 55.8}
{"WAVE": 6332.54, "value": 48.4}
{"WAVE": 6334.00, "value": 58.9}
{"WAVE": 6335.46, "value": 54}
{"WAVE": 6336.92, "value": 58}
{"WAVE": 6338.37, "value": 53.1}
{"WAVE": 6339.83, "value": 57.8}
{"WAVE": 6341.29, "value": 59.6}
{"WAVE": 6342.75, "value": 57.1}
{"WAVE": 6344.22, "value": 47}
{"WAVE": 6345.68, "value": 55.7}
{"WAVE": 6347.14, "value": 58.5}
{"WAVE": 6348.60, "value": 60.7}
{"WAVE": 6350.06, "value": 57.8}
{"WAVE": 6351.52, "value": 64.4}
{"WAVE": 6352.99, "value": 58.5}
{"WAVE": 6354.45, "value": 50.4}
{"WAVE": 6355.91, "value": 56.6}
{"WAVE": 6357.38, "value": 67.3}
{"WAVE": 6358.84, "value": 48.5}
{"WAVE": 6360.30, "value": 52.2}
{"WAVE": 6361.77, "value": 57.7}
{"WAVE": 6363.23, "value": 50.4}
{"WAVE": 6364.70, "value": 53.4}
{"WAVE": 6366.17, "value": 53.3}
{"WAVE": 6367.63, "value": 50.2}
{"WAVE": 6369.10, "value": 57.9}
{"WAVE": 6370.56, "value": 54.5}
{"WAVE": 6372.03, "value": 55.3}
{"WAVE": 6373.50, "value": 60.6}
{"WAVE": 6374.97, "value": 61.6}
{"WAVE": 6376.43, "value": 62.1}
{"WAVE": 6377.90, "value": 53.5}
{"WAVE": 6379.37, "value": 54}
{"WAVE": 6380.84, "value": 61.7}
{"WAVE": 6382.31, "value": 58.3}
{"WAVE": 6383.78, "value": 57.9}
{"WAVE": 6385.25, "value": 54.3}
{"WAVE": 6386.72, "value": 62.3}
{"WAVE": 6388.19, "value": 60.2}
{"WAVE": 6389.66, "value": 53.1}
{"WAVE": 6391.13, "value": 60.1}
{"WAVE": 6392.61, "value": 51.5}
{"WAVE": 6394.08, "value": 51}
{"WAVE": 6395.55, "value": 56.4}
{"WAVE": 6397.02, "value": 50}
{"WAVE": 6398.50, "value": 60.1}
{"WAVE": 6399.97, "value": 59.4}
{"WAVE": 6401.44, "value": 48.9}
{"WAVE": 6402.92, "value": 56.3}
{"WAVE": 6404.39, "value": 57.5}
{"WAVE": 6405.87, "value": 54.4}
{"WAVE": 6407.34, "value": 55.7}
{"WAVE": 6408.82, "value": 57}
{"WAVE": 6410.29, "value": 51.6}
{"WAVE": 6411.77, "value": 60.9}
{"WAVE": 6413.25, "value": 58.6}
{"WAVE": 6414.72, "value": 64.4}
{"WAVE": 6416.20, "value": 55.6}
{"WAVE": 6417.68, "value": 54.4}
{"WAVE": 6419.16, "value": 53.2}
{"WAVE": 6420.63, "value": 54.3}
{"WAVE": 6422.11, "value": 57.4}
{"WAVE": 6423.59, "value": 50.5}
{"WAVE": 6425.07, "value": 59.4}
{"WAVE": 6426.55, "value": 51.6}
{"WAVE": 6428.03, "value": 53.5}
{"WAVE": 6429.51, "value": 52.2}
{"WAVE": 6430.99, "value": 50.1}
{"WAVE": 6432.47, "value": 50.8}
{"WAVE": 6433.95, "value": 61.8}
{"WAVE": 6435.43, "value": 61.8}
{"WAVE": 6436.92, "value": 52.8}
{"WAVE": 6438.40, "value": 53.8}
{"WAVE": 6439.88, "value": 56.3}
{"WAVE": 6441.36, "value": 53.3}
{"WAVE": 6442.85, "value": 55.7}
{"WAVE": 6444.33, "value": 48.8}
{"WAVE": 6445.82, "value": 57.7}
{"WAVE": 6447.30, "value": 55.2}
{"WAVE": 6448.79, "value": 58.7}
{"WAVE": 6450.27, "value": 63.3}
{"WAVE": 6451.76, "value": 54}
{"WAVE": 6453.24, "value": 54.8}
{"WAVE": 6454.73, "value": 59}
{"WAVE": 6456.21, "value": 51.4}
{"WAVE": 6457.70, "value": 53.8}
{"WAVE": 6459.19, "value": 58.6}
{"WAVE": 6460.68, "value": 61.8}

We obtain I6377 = 0.71 A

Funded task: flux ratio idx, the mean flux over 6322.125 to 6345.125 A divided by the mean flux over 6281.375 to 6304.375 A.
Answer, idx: 0.96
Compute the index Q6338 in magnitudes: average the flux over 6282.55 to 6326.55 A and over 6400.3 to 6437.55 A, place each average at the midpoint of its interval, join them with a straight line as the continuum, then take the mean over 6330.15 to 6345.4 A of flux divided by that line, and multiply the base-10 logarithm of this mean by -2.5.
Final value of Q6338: 0.06 mag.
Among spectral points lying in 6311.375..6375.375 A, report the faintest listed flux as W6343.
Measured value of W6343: 47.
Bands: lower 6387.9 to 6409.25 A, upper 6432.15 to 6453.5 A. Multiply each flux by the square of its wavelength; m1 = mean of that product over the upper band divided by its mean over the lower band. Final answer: 1.0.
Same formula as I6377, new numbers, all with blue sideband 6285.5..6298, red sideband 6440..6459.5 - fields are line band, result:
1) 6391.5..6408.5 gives 0.51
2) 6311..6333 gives 0.51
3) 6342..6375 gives 0.75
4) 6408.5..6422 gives -0.10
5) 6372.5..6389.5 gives -0.50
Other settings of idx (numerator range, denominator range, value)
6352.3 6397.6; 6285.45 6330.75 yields 0.95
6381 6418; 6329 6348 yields 1.02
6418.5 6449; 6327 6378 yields 0.97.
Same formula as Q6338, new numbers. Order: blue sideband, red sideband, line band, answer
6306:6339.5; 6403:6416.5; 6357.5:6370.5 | 0.07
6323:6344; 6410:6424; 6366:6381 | 0.00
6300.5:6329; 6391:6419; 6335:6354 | 0.02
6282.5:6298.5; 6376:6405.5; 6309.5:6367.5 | 0.02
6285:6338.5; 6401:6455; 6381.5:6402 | 0.01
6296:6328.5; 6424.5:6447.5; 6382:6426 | -0.01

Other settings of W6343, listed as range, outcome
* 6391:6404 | 48.9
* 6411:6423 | 53.2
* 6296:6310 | 53.3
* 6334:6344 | 53.1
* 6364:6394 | 50.2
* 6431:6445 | 48.8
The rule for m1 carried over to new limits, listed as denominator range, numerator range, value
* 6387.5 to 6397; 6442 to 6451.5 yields 1.04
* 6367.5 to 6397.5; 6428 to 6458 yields 0.99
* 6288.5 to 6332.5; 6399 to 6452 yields 0.99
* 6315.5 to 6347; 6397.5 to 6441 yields 1.01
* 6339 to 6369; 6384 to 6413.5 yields 1.02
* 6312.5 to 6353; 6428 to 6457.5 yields 1.00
